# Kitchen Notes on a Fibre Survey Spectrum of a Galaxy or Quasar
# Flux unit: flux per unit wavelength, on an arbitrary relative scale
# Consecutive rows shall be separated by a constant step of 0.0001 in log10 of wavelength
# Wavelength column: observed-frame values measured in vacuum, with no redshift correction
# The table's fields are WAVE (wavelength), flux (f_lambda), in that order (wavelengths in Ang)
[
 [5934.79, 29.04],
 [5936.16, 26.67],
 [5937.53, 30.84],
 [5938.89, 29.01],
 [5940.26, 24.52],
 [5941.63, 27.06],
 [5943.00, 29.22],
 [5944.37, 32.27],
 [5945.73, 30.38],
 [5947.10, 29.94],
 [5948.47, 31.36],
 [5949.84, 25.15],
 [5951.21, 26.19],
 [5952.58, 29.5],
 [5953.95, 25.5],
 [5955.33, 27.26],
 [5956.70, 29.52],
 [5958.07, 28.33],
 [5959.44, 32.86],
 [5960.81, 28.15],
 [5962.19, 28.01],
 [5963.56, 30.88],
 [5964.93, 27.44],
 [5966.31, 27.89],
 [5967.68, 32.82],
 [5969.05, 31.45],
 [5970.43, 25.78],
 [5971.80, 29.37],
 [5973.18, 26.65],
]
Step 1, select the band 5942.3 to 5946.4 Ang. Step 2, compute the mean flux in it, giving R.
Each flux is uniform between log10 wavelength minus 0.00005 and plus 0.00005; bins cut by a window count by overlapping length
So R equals 30.7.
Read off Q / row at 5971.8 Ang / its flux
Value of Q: 29.37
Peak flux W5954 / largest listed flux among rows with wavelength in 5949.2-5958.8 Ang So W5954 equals 29.52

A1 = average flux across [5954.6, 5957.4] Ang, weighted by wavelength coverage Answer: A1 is 28.3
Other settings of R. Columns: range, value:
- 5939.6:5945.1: 28.3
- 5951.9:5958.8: 28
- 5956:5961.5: 29.7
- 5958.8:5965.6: 29.5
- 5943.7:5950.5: 29.9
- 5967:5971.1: 30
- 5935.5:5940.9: 27.8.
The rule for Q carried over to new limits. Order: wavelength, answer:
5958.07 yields 28.33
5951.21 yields 26.19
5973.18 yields 26.65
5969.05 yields 31.45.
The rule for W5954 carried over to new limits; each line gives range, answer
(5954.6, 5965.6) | 32.86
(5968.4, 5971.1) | 31.45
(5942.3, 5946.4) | 32.27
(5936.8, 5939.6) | 30.84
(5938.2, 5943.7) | 29.22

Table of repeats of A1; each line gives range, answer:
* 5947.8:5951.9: 27.6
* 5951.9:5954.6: 27.5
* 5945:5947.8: 30.3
